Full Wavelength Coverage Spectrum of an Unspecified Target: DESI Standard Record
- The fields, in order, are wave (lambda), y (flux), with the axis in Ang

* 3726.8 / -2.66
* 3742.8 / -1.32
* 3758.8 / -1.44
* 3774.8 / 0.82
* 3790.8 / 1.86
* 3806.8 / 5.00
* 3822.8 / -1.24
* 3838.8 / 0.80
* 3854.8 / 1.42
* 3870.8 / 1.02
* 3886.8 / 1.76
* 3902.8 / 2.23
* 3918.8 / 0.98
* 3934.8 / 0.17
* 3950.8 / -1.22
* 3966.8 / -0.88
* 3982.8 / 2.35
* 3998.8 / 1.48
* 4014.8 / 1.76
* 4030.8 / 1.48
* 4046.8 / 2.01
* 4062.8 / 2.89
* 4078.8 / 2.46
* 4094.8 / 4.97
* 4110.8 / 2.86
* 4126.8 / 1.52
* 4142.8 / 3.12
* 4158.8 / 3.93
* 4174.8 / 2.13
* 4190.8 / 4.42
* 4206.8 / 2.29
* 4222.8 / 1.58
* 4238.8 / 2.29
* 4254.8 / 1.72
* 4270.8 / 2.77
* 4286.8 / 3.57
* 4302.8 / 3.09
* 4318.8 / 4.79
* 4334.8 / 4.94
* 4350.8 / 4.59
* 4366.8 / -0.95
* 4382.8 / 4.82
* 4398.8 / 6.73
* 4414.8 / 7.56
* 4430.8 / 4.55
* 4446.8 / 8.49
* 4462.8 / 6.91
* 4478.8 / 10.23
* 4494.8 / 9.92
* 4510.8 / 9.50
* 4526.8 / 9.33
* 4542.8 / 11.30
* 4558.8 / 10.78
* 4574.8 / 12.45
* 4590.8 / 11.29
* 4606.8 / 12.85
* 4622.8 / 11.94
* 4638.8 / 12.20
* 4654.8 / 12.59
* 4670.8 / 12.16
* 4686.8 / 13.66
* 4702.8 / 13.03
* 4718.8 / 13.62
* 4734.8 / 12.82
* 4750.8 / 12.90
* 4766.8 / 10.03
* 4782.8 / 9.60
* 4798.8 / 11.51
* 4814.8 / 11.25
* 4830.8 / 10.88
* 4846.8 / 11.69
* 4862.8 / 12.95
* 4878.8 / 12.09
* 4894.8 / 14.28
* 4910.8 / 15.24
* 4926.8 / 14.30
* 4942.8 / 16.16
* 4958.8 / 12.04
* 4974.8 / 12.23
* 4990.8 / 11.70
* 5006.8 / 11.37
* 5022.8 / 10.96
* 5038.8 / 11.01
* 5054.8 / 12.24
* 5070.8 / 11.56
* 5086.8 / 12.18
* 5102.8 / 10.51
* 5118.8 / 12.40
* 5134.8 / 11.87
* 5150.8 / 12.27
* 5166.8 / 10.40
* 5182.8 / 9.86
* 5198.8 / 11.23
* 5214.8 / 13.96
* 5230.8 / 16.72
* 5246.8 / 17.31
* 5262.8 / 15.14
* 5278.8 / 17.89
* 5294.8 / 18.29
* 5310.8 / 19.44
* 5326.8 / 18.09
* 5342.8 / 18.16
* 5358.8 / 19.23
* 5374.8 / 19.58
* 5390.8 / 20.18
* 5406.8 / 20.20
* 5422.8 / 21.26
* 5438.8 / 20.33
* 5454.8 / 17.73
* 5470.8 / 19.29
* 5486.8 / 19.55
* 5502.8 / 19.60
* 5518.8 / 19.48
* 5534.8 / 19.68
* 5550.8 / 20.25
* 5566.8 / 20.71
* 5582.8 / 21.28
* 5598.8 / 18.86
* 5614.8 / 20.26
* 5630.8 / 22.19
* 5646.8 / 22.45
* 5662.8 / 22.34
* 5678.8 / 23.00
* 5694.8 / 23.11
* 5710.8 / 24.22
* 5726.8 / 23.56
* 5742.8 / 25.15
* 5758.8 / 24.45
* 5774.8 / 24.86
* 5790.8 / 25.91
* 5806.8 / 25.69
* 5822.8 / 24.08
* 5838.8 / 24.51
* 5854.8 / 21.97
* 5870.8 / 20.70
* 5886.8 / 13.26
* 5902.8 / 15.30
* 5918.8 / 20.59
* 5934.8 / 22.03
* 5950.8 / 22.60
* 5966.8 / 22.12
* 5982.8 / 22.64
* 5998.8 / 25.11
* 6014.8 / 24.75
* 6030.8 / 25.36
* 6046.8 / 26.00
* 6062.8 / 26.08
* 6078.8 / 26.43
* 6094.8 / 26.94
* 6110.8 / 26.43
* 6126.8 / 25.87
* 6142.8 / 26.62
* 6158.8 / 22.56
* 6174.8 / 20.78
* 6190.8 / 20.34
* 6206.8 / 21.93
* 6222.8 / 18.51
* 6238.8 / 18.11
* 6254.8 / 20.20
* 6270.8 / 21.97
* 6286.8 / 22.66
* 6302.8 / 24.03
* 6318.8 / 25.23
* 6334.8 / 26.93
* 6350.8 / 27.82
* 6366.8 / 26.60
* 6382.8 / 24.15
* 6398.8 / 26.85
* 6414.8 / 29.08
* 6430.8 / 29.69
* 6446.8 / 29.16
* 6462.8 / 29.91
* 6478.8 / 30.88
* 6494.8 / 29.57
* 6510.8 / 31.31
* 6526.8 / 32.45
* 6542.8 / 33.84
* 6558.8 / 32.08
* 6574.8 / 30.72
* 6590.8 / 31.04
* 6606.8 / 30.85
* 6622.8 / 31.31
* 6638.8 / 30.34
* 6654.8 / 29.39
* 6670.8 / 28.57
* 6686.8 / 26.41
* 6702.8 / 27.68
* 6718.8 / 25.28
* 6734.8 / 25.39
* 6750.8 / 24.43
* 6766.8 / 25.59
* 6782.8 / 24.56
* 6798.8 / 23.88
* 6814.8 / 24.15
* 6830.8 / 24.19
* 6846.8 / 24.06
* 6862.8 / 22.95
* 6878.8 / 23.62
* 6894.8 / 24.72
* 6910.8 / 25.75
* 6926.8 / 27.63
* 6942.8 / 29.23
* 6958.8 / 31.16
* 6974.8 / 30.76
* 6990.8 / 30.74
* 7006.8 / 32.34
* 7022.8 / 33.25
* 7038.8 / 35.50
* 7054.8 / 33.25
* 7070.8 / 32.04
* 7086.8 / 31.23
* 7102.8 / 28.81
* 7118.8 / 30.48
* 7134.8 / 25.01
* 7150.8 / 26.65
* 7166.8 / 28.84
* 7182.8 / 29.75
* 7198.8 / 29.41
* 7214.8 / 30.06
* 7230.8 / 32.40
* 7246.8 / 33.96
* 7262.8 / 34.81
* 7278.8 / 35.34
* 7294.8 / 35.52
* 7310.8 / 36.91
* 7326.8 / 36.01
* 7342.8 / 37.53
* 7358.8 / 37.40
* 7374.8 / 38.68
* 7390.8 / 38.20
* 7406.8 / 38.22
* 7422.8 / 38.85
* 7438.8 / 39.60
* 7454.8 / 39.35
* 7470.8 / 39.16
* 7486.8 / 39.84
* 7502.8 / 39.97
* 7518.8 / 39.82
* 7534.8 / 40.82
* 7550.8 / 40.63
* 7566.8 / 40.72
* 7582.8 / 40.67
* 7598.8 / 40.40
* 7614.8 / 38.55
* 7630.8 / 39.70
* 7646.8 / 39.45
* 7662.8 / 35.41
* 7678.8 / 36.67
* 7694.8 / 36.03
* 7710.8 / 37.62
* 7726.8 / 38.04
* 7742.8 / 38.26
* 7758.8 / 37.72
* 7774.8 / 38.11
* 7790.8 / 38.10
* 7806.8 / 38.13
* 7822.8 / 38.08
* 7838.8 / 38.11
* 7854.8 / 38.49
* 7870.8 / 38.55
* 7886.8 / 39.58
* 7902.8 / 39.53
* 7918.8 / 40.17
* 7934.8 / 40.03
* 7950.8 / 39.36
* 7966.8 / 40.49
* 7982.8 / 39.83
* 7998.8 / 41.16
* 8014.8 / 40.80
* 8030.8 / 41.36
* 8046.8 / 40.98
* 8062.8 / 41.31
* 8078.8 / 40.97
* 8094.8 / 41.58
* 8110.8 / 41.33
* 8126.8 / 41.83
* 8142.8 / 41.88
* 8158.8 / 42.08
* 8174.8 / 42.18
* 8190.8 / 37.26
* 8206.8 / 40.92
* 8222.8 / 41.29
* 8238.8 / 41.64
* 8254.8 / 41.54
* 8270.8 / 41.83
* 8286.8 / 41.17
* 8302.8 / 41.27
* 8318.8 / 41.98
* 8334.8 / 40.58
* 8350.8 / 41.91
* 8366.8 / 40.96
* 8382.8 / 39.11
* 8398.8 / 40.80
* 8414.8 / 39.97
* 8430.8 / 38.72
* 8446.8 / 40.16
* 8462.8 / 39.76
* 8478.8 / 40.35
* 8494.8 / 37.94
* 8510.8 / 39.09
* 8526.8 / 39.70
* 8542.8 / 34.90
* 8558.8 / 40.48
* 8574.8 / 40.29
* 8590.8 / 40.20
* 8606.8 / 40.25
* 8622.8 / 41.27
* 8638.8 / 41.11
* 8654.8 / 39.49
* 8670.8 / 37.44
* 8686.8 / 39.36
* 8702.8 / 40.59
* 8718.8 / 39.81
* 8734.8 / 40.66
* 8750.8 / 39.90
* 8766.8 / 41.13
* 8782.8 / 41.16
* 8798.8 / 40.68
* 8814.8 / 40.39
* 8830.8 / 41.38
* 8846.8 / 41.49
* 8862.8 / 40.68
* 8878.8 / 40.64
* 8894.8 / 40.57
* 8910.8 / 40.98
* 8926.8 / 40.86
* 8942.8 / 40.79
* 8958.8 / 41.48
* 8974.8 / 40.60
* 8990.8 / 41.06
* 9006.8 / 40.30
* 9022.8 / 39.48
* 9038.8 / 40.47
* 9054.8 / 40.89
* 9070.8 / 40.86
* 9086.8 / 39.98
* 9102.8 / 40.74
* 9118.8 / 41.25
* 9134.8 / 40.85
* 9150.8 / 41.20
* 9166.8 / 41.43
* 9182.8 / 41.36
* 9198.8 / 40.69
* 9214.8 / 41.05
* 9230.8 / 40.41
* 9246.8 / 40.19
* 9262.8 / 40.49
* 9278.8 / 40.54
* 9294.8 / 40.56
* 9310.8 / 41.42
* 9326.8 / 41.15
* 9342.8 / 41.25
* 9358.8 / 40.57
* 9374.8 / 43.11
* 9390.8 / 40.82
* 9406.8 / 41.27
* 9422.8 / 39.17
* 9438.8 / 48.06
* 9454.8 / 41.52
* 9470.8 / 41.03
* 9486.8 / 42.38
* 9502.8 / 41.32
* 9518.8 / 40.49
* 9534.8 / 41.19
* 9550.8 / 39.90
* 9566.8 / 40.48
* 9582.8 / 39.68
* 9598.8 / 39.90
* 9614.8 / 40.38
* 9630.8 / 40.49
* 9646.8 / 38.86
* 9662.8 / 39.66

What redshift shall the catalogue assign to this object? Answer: 0.000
